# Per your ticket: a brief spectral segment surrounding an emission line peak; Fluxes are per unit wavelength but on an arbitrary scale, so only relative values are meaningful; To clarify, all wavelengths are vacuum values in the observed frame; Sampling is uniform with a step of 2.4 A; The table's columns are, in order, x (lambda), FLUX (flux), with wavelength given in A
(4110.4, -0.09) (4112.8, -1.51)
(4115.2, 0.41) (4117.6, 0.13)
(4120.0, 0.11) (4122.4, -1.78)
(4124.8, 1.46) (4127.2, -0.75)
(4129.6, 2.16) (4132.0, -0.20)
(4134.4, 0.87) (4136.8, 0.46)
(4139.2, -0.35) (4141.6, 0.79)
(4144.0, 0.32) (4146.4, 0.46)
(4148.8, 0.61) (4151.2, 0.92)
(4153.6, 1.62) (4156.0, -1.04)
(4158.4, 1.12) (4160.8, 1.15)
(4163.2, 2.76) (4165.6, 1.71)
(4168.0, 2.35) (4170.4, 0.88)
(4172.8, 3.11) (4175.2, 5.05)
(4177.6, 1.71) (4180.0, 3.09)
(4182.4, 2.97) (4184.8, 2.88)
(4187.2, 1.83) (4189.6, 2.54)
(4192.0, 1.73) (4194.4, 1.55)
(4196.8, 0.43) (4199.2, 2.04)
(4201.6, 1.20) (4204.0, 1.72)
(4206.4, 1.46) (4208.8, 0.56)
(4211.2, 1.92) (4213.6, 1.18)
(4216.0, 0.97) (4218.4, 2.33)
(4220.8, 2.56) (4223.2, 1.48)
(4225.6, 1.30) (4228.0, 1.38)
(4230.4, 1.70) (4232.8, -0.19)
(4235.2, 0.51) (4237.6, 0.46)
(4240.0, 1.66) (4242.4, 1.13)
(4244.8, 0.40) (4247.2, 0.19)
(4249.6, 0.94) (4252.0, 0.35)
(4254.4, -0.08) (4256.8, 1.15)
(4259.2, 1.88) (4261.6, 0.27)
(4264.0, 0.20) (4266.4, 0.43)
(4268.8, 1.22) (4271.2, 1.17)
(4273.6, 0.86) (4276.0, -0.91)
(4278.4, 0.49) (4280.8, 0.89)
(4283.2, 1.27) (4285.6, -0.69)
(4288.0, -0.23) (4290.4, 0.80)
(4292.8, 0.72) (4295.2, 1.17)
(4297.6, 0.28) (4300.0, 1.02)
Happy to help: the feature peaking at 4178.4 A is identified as Lyman alpha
